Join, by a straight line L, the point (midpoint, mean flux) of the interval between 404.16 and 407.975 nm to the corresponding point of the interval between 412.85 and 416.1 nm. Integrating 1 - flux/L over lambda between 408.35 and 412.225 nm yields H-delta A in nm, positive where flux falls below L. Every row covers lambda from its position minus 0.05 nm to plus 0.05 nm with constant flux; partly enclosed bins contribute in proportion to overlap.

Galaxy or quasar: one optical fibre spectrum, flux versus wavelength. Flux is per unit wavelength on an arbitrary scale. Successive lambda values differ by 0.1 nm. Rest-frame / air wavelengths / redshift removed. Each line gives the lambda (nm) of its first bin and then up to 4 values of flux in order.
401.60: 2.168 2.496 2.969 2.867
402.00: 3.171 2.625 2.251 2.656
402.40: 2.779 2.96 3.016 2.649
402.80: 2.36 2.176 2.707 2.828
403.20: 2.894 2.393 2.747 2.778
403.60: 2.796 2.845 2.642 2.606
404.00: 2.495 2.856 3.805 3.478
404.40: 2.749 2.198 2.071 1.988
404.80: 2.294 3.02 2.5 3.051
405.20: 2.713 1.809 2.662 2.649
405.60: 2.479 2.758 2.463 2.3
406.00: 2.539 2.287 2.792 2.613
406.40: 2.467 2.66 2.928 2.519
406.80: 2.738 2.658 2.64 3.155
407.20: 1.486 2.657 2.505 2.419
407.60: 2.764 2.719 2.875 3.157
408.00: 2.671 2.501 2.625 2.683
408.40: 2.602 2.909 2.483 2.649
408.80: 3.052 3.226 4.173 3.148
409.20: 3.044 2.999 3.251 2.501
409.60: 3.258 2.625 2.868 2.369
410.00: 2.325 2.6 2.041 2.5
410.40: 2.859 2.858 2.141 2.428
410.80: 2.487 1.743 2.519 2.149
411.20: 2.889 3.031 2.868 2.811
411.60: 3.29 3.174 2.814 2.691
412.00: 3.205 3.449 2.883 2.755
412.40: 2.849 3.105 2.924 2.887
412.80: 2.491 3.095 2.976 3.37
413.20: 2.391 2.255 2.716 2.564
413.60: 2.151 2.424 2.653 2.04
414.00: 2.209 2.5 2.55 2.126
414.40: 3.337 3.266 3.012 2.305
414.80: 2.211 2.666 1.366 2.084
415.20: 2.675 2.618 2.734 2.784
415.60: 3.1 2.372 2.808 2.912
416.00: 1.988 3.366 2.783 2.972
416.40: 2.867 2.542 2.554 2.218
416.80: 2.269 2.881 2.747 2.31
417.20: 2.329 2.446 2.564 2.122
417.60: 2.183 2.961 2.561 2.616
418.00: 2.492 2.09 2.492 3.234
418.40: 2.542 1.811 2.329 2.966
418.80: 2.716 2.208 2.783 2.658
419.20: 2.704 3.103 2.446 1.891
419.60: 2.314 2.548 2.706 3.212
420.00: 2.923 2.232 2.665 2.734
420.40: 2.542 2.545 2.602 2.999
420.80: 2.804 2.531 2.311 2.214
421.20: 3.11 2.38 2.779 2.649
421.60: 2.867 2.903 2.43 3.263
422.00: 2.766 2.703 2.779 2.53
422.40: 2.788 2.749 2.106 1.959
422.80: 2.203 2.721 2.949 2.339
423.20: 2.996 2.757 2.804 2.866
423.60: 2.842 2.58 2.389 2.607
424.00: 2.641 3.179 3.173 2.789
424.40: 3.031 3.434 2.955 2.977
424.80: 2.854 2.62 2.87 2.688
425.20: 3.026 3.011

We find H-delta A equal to -0.29 nm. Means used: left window 2.62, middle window 2.79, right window 2.58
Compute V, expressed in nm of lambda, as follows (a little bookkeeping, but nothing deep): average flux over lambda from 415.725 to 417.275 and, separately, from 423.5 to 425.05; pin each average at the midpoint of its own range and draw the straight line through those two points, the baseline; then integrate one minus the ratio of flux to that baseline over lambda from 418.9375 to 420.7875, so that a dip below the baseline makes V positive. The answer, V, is 0.06 nm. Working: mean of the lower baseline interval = 2.63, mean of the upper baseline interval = 2.86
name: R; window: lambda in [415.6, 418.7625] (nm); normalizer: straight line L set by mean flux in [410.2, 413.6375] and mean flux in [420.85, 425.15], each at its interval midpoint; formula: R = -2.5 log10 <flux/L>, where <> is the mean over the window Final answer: 0.066 mag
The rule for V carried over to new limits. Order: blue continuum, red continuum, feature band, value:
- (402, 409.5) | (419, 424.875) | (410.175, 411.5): 0.09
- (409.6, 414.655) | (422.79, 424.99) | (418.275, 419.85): 0.12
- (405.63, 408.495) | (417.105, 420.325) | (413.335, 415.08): 0.07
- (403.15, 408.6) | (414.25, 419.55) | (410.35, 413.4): -0.21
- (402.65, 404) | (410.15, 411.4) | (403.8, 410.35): -0.32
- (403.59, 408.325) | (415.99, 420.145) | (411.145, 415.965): -0.23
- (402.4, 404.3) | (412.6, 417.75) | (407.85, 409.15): -0.11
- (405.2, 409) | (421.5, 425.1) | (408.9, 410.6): -0.11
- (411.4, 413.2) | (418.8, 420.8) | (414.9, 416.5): 0.10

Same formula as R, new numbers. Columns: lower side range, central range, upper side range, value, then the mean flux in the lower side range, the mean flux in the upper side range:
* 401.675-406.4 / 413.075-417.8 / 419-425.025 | 0.05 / 2.65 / 2.7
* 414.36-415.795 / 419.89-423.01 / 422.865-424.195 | 0.03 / 2.61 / 2.76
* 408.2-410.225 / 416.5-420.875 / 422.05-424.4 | 0.07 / 2.84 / 2.68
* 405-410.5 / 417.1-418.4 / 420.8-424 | 0.07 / 2.69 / 2.64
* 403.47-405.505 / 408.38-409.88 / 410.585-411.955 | -0.12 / 2.67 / 2.66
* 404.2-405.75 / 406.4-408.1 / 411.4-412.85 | 0.03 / 2.6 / 2.95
